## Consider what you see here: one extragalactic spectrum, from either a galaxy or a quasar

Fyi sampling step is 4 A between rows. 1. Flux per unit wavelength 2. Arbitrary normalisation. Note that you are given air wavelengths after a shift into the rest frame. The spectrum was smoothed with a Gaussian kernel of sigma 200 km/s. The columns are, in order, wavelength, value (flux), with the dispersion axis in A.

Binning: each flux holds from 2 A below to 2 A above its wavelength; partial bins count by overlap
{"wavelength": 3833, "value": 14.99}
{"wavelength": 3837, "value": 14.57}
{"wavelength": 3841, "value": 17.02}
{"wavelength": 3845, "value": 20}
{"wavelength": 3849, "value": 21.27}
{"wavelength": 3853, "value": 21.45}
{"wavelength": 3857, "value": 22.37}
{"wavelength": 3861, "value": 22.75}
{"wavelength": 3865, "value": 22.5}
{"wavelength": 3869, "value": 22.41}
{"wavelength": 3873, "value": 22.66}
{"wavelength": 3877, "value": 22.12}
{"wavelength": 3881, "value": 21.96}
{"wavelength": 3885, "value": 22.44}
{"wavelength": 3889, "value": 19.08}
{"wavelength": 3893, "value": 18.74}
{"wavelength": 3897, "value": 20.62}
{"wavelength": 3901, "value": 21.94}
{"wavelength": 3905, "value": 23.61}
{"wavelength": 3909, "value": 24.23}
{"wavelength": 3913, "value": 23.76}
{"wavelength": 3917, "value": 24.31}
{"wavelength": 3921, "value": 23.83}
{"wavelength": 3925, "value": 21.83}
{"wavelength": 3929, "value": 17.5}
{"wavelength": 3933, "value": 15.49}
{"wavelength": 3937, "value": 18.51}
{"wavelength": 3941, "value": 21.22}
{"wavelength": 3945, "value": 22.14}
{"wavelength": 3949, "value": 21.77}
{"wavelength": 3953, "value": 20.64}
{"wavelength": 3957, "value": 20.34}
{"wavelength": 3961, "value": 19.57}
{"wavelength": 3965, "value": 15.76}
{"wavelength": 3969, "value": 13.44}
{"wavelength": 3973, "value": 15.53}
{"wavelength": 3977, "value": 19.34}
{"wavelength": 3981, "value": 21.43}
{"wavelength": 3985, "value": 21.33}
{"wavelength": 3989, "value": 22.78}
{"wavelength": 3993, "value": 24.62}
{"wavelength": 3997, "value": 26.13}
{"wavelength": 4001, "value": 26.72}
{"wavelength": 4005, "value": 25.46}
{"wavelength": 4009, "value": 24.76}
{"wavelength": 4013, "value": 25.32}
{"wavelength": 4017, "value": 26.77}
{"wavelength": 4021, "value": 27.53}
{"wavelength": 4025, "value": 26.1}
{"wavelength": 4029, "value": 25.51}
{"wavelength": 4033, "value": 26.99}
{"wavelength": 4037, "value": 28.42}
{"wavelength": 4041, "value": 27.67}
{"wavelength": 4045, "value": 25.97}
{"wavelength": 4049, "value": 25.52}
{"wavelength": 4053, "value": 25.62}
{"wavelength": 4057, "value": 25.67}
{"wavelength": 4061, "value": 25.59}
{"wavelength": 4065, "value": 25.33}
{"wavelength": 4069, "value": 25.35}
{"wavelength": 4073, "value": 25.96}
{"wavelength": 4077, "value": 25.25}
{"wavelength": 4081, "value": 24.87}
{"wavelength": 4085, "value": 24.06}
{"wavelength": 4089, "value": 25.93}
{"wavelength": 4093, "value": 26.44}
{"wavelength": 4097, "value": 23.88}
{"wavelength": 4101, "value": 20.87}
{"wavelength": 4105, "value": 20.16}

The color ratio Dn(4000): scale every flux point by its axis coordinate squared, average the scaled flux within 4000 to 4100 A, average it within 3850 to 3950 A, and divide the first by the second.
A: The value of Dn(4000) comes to 1.29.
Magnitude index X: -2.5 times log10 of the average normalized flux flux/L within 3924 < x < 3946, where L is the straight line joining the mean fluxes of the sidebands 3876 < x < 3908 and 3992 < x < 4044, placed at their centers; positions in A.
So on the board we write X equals 0.20 mag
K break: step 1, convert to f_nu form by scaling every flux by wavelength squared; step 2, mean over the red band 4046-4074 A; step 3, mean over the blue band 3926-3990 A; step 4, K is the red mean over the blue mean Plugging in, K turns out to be 1.40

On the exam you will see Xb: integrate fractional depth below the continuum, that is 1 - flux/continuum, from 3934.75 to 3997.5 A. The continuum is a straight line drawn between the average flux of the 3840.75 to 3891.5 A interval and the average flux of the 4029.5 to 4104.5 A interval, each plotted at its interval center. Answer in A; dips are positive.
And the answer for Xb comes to 8.93 A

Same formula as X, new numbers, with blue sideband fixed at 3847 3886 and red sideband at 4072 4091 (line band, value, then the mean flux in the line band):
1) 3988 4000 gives -0.04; 24.8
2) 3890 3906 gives 0.08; 20.9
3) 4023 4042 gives -0.10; 26.9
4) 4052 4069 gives -0.03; 25.5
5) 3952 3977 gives 0.32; 17.6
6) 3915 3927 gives -0.02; 23.3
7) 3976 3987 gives 0.14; 20.8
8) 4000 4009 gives -0.07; 25.7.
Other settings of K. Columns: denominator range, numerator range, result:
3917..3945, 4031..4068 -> 1.38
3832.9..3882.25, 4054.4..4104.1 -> 1.34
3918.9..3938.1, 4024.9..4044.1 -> 1.46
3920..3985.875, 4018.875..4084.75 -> 1.42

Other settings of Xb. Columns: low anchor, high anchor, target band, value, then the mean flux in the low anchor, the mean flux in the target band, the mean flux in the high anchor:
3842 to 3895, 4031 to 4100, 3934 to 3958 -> 2.66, 21.4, 20.6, 25.7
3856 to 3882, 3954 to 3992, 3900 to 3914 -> -1.51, 22.4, 23.5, 19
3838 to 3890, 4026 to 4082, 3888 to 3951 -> 4.07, 21.3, 21.2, 26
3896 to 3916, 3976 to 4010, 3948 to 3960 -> 1.37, 23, 20.7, 23.7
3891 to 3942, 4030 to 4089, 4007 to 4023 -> -1.10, 21.2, 26.1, 25.9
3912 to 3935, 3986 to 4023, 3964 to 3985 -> 5.53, 21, 17.6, 25.5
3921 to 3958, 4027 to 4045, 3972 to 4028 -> 1.14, 20.1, 24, 27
